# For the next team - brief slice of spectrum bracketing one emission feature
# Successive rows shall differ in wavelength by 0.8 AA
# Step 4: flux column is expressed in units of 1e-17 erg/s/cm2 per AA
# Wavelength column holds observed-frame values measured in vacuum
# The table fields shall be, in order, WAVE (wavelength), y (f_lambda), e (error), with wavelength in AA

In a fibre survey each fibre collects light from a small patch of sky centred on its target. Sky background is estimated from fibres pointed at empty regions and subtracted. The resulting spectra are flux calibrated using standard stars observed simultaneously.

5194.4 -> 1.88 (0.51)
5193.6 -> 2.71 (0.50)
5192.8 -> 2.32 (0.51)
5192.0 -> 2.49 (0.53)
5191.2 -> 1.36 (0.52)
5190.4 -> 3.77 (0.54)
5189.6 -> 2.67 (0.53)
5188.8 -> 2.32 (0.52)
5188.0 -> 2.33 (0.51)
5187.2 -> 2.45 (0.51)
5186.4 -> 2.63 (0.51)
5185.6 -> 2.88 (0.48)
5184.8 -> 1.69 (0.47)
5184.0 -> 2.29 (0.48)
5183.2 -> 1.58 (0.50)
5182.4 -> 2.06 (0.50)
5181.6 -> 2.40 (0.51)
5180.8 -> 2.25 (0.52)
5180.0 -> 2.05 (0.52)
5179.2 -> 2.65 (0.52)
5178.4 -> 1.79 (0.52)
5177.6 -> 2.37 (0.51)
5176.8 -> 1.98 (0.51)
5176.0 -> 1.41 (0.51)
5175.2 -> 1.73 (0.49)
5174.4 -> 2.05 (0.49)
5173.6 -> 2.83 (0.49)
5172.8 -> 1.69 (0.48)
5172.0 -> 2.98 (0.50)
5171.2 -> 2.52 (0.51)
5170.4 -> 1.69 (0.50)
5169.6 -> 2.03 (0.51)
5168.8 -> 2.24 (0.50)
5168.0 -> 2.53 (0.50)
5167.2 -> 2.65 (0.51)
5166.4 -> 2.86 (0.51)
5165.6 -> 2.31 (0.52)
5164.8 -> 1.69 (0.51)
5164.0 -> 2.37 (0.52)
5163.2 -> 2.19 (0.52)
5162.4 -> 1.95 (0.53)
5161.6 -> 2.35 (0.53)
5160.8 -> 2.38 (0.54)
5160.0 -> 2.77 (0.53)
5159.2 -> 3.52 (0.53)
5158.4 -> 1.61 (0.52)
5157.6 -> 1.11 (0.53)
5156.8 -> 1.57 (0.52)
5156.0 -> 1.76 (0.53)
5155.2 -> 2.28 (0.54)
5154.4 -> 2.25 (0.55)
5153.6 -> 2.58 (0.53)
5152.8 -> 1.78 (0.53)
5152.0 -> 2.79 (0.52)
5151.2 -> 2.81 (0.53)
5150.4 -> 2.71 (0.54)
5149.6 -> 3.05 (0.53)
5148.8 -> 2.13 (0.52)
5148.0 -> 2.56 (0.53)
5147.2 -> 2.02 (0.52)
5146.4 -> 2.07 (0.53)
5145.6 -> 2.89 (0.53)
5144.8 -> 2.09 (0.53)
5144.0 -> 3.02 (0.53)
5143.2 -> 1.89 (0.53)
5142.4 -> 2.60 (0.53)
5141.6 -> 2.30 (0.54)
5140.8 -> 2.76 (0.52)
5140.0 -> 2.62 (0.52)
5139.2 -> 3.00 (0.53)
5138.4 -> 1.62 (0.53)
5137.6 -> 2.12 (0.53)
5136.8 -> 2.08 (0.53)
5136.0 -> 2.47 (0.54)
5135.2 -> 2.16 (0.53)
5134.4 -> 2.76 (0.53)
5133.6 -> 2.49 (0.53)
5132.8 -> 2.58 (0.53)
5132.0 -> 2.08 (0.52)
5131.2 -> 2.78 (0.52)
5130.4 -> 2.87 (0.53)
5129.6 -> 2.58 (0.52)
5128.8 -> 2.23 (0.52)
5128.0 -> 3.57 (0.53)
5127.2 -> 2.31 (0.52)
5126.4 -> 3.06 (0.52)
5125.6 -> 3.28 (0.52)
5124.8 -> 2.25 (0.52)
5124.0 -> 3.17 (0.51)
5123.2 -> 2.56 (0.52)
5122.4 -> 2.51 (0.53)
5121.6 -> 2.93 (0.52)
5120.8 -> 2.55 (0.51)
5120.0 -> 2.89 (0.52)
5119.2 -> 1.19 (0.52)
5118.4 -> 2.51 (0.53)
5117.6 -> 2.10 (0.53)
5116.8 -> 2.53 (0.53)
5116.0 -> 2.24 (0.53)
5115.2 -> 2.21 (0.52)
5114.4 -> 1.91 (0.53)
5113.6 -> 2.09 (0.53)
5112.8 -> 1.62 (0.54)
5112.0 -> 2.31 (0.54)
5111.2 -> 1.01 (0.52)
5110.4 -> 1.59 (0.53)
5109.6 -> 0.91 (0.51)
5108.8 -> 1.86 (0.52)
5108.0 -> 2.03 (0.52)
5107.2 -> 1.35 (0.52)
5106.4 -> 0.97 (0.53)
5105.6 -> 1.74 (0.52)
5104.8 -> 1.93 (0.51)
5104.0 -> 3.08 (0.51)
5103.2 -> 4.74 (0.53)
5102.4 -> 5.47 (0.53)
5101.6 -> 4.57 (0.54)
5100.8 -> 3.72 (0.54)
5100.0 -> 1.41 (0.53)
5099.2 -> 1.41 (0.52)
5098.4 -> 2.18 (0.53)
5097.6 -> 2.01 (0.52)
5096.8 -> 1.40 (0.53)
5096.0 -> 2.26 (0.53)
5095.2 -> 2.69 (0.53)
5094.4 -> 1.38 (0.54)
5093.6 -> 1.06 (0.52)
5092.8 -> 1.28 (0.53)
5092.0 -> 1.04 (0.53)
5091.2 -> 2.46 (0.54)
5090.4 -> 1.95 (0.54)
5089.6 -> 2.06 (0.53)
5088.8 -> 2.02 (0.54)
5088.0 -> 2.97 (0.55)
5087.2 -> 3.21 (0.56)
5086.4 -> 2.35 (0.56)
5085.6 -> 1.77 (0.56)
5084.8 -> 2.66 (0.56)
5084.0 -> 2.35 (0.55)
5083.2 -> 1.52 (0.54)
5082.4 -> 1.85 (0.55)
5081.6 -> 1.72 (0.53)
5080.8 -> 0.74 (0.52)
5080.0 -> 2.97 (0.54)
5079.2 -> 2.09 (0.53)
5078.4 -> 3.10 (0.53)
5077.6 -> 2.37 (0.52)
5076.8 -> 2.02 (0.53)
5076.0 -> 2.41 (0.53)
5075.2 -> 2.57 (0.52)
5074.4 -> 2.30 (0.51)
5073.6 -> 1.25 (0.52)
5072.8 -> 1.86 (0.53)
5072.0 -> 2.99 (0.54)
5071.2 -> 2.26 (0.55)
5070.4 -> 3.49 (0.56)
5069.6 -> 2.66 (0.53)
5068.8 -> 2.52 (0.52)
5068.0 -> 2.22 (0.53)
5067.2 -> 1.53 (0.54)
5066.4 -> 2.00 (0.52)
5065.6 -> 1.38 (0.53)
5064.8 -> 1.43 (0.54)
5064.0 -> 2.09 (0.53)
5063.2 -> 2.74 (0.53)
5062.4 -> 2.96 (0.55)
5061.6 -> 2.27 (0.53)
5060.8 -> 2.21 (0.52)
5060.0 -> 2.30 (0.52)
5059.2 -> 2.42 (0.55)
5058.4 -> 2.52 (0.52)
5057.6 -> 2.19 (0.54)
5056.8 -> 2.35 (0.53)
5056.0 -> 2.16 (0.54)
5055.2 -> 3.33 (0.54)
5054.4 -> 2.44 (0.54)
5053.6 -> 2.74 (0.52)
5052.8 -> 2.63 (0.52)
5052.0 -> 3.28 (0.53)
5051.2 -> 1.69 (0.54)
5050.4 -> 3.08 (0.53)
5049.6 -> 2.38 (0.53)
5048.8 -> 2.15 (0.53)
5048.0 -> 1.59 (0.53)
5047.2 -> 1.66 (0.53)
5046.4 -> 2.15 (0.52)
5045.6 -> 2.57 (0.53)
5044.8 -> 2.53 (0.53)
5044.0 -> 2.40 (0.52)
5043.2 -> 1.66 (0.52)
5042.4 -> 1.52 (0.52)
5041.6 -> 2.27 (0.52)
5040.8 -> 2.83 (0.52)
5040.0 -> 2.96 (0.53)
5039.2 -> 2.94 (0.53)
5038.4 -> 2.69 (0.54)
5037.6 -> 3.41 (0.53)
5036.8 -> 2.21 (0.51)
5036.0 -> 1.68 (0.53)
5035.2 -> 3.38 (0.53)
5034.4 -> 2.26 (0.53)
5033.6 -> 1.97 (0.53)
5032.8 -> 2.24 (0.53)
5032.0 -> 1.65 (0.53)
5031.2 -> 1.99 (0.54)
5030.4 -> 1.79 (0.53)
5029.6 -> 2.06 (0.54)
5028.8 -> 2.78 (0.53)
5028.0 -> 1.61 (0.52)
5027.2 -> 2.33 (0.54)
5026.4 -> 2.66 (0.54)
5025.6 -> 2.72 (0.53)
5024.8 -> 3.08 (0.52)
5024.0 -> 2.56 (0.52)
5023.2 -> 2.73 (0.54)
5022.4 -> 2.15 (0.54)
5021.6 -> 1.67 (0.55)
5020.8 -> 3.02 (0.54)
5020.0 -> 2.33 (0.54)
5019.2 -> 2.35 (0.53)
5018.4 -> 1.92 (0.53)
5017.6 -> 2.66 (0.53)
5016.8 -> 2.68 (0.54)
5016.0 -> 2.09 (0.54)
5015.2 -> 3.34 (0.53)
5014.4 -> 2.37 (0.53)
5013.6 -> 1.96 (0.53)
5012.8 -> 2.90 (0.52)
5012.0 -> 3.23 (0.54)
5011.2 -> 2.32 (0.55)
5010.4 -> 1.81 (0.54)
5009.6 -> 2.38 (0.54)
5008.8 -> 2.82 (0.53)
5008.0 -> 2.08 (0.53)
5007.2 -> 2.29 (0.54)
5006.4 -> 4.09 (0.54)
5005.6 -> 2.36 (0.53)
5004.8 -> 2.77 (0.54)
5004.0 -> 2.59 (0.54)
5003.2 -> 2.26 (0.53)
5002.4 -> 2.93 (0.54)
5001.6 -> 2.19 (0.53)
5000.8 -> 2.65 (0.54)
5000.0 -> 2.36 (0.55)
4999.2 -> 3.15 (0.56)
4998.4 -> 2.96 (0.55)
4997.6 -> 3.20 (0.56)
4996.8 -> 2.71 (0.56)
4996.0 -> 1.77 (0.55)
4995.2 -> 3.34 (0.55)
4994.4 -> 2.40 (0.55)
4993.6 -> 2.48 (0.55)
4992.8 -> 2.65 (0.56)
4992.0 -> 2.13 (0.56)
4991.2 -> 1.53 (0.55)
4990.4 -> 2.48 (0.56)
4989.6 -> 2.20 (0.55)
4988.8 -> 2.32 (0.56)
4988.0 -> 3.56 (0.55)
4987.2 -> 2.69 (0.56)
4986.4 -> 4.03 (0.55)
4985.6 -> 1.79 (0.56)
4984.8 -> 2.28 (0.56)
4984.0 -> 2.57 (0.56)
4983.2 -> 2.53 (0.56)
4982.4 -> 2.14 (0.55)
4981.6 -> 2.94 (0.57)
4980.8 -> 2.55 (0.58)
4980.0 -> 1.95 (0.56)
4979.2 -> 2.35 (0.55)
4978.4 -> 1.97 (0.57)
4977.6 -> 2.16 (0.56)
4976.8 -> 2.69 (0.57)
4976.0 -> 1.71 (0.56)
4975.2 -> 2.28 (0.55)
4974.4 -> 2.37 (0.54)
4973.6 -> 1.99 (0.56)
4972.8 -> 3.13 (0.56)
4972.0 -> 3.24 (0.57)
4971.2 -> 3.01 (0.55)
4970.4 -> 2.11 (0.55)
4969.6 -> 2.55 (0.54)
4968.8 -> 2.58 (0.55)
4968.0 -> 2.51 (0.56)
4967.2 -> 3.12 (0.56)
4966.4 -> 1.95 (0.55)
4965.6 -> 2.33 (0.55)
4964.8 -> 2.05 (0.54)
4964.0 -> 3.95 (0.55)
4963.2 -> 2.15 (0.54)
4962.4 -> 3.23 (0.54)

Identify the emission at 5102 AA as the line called H-gamma 4340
